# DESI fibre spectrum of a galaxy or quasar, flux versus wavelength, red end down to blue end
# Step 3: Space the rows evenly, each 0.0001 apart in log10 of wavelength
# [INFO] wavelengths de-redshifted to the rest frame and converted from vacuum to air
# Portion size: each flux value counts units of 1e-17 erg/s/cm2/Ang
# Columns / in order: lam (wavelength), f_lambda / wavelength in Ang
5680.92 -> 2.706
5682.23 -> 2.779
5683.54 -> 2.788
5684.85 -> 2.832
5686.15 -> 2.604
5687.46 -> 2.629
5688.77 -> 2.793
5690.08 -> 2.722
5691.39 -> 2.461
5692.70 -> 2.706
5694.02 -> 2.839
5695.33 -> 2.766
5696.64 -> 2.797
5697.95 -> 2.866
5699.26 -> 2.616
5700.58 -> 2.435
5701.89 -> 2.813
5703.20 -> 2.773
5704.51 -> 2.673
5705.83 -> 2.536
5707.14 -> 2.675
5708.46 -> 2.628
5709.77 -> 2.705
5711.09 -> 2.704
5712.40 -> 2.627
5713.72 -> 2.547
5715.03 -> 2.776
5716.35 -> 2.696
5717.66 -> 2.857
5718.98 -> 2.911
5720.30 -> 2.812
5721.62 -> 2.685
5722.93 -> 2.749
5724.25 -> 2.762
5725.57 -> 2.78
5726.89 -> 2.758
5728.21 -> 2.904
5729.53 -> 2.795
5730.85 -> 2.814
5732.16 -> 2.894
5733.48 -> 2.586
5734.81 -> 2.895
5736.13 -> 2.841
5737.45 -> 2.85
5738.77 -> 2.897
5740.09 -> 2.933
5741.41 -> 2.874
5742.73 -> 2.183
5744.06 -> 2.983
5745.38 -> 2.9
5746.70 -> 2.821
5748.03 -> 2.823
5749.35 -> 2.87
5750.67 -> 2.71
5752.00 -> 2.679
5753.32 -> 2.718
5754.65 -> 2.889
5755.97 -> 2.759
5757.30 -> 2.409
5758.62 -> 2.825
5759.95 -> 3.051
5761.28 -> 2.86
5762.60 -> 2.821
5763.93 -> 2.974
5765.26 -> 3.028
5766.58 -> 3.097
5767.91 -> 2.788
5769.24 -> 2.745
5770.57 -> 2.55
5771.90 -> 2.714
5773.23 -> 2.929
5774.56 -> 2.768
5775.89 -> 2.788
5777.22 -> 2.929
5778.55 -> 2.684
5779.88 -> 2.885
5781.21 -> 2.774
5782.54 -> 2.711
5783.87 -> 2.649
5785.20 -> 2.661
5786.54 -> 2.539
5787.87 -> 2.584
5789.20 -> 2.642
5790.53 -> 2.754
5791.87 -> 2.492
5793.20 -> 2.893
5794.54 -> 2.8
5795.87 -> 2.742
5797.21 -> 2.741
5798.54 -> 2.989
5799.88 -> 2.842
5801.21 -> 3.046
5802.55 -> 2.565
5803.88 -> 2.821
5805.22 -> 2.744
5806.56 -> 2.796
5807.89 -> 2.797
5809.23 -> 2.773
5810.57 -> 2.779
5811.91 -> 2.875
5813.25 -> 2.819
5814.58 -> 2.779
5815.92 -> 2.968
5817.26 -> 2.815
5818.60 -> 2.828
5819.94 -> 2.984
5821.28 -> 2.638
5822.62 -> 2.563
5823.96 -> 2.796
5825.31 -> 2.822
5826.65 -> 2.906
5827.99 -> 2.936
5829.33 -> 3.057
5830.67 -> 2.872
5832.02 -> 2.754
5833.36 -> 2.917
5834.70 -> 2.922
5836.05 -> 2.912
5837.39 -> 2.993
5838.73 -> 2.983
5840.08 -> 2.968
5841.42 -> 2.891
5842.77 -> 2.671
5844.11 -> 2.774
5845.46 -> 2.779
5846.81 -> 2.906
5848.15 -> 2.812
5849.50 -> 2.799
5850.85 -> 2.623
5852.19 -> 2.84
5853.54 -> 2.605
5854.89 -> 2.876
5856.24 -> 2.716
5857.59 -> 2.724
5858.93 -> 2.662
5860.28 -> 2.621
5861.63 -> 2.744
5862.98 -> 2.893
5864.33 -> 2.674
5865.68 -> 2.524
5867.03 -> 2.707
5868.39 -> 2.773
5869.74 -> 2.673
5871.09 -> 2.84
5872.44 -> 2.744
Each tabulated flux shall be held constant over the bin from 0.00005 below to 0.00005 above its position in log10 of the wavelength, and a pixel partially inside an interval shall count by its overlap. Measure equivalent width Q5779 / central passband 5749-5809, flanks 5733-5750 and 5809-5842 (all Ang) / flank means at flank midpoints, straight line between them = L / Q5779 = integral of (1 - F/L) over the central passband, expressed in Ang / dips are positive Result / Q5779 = 1.1 Ang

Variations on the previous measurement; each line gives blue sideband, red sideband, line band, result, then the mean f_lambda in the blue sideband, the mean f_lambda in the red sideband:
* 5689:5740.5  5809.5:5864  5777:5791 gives 0.4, 2.75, 2.82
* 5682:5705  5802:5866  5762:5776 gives -0.4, 2.72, 2.8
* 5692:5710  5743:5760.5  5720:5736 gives -0.2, 2.7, 2.79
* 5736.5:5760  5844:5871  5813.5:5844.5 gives -1.2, 2.78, 2.74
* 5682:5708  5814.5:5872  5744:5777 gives -0.9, 2.7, 2.8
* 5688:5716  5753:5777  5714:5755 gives -0.5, 2.69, 2.82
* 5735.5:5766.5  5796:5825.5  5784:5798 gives 0.6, 2.82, 2.81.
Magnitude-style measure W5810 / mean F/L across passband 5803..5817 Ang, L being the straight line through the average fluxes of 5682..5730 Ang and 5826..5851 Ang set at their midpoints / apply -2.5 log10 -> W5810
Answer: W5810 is 0.01 mag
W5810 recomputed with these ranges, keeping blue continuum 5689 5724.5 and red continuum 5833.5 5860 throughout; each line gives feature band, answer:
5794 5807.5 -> -0.01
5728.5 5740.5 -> -0.04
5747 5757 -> -0.01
